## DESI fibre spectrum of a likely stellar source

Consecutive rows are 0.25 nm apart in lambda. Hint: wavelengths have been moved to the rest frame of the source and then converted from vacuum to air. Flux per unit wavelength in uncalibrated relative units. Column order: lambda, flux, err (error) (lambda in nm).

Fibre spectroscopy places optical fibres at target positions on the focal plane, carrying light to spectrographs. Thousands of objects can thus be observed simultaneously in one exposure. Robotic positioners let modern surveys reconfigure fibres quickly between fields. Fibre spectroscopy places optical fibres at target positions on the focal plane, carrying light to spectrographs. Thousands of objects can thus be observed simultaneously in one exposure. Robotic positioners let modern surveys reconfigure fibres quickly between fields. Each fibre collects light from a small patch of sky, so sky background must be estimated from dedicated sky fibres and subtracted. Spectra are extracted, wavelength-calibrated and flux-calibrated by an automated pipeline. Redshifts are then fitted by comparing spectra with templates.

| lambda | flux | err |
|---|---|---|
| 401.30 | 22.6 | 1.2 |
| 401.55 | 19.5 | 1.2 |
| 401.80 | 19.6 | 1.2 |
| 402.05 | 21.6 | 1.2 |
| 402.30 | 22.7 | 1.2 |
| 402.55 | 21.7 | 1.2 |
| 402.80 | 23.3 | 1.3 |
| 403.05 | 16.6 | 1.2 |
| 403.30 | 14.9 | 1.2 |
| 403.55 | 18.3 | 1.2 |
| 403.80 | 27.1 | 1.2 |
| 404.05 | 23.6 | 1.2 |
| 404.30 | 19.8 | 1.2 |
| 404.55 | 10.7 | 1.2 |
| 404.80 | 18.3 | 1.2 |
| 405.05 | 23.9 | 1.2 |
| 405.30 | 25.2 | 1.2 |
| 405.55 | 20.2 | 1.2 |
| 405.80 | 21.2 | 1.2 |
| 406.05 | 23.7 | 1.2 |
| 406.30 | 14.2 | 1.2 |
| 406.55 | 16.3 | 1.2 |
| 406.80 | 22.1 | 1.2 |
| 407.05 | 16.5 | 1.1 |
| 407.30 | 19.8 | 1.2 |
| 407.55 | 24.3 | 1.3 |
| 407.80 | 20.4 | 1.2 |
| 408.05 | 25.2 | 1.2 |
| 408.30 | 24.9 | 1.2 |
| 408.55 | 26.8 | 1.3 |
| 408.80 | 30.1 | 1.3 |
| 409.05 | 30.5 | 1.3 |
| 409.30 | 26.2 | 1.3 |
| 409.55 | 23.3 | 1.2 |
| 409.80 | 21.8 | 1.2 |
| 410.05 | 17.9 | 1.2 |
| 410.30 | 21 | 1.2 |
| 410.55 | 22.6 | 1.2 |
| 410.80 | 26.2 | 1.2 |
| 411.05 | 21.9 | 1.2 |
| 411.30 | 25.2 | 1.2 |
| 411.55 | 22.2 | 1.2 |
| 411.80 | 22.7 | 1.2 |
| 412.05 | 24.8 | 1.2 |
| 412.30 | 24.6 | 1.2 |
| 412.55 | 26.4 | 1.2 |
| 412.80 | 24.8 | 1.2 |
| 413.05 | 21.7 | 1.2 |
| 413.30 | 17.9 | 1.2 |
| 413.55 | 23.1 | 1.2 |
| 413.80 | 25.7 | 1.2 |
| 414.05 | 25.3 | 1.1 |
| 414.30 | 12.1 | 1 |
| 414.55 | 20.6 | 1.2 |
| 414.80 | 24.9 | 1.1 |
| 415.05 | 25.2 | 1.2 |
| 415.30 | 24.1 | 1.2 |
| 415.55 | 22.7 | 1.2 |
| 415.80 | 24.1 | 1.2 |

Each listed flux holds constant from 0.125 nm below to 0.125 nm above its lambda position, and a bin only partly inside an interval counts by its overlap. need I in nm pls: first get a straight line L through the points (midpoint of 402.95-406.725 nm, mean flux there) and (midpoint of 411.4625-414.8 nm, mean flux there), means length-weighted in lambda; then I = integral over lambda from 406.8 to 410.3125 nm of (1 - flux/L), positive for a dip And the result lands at -0.428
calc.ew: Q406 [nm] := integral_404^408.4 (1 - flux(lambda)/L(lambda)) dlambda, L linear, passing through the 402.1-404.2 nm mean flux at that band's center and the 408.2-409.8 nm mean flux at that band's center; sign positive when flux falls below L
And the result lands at 0.63 nm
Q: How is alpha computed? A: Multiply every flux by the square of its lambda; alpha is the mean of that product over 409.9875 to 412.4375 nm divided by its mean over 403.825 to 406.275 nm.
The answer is 1.1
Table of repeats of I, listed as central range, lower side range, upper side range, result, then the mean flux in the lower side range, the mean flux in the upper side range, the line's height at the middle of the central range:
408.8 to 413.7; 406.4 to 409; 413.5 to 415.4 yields -0.20 nm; 22.8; 22.6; 22.7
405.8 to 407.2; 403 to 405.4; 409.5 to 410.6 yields 0.11 nm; 19.9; 21.1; 20.4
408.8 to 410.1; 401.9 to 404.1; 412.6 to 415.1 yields -0.19 nm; 21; 22.2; 21.7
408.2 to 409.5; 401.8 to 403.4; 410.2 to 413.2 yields -0.28 nm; 20.2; 23.6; 22.6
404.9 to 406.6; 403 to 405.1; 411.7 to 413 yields -0.05 nm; 19.2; 24.5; 20.3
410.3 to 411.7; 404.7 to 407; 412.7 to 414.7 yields -0.15 nm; 20.5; 21.4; 21.1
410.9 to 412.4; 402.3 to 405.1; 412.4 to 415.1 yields -0.11 nm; 19.9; 22.5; 21.9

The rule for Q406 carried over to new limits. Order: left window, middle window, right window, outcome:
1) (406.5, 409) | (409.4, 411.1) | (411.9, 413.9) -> 0.084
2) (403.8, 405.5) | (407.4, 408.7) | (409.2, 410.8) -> -0.152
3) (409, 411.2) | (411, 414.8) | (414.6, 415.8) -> 0.155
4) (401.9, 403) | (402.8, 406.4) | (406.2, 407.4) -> -0.036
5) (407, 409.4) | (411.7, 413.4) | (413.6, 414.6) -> -0.099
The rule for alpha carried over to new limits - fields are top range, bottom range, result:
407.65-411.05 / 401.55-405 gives 1.26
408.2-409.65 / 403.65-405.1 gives 1.36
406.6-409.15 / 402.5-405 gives 1.25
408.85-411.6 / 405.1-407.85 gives 1.18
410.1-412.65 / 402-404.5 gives 1.19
